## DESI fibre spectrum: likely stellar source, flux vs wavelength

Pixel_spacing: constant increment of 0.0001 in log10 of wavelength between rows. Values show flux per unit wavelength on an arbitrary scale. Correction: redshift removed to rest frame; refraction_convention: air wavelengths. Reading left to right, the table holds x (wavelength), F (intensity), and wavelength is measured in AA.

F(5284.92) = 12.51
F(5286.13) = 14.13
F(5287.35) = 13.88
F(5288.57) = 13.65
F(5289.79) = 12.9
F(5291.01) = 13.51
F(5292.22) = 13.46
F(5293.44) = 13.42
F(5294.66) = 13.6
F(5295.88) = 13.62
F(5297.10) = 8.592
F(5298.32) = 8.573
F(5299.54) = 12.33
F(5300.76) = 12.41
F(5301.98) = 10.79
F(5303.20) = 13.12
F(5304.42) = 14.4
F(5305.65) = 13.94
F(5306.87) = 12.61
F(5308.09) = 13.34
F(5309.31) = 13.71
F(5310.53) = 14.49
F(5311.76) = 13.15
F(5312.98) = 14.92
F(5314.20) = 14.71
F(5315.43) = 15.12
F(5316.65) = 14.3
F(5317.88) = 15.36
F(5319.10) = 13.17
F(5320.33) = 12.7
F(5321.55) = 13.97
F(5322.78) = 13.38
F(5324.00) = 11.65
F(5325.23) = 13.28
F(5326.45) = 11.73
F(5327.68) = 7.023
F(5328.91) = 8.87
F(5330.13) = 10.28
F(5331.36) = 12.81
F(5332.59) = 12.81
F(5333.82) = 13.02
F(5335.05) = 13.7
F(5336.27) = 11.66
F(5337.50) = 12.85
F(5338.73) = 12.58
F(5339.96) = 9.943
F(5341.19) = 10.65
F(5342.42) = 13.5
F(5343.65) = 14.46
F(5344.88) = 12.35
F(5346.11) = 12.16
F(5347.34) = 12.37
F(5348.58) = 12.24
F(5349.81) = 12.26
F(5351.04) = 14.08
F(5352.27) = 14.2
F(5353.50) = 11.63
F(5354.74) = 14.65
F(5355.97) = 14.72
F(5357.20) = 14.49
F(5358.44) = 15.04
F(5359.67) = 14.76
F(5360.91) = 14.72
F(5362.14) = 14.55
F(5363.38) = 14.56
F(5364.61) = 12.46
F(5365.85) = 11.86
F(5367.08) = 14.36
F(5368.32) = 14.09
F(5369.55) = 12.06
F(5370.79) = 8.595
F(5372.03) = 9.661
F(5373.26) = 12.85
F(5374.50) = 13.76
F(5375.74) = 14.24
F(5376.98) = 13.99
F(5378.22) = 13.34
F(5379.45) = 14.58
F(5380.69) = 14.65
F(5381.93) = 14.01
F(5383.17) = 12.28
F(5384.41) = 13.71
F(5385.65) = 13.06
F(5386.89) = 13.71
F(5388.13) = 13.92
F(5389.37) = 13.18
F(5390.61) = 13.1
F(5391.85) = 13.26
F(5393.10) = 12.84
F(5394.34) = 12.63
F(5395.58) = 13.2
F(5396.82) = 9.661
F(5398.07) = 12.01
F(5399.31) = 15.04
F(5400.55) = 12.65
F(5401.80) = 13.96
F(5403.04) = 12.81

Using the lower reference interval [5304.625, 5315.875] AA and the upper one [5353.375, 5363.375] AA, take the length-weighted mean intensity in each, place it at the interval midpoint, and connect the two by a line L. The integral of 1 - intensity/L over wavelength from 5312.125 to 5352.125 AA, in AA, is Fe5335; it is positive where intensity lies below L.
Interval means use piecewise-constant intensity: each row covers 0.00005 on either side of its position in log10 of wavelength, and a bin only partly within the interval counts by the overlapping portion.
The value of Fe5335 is 4.4 AA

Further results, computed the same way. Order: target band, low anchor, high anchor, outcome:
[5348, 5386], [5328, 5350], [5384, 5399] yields -2.75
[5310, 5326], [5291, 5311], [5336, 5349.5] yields -1.70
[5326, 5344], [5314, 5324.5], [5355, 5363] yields 3.15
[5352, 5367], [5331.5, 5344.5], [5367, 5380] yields -1.52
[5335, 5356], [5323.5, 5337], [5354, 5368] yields 0.24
